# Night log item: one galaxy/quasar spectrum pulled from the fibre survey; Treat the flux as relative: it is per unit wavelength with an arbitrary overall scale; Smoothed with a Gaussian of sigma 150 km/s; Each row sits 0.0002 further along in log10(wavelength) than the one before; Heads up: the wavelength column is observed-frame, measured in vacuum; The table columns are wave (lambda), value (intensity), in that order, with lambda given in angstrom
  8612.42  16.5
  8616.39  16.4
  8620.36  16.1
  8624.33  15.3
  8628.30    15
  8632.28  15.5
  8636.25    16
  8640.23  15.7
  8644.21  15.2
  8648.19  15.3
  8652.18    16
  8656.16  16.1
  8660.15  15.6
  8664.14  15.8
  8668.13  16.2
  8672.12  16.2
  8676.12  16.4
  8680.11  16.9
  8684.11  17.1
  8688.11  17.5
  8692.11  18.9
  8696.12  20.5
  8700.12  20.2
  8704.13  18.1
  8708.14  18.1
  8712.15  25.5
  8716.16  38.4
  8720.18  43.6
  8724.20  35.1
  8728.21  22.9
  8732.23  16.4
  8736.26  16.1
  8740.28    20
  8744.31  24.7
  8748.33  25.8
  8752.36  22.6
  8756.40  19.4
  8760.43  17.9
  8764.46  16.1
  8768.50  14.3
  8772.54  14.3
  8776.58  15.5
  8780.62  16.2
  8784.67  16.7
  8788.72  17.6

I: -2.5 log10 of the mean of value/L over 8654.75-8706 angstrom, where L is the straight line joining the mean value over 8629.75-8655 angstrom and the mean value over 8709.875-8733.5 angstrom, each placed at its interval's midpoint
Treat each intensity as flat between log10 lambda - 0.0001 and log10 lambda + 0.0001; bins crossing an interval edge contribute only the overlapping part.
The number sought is 0.29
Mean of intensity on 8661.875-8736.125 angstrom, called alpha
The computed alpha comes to 21.7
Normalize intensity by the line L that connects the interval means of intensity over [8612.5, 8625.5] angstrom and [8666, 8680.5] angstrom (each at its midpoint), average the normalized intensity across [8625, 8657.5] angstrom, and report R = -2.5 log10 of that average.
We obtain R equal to 0.04 mag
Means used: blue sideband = 16.1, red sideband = 16.4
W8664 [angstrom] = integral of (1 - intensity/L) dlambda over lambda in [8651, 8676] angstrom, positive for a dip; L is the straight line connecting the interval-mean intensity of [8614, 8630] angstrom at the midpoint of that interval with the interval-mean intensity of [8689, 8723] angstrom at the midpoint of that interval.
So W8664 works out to 5.4 angstrom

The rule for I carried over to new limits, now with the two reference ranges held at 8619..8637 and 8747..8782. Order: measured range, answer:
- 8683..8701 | -0.135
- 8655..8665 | 0.019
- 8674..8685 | -0.022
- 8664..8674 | 0.008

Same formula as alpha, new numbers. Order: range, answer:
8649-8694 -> 16.6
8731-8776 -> 18.8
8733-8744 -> 18.9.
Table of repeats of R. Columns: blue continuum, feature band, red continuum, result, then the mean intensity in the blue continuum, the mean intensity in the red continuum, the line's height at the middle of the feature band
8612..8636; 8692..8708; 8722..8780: -0.06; 15.8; 20.1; 18.3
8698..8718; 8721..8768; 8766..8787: -0.12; 23.9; 15.4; 19.4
